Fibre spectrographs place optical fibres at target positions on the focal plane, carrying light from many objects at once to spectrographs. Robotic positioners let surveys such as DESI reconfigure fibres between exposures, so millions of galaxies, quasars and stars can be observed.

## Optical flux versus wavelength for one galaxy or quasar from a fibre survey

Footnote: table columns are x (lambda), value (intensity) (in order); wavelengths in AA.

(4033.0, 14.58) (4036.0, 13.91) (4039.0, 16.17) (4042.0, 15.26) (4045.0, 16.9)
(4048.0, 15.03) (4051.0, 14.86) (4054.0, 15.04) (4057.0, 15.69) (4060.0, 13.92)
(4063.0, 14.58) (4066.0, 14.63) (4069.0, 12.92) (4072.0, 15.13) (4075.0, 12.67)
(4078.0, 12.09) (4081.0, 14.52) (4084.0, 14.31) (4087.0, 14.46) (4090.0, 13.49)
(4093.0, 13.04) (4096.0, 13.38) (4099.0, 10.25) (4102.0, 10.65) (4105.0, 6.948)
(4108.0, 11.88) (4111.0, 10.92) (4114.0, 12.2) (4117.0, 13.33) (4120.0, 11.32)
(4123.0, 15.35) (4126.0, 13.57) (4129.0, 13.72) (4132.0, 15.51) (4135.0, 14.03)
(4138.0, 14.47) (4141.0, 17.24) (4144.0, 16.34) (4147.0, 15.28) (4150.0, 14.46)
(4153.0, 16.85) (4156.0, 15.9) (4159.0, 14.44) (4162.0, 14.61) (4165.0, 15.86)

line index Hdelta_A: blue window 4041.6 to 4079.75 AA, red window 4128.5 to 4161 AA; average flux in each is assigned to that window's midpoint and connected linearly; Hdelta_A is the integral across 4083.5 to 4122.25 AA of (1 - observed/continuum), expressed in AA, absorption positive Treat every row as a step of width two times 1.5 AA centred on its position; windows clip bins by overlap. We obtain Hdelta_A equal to 7.51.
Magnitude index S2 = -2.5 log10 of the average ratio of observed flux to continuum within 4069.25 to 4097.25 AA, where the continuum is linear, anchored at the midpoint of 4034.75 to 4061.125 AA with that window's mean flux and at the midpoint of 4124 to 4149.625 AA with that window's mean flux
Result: 0.11 mag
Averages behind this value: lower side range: 15.2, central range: 13.6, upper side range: 15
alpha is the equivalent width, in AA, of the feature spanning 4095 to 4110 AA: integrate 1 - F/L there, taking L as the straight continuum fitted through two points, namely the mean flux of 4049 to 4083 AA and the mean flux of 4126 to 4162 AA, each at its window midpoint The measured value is 4.2 AA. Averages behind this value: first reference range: 14.2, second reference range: 15.2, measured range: 10.5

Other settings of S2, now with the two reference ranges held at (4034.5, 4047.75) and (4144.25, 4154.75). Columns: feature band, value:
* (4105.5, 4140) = 0.18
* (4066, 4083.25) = 0.15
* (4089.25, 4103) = 0.27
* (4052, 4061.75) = 0.05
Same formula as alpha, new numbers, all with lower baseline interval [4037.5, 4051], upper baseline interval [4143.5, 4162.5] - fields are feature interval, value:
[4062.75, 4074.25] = 1.09 AA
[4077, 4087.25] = 1.16 AA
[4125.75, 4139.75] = 0.99 AA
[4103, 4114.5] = 3.84 AA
